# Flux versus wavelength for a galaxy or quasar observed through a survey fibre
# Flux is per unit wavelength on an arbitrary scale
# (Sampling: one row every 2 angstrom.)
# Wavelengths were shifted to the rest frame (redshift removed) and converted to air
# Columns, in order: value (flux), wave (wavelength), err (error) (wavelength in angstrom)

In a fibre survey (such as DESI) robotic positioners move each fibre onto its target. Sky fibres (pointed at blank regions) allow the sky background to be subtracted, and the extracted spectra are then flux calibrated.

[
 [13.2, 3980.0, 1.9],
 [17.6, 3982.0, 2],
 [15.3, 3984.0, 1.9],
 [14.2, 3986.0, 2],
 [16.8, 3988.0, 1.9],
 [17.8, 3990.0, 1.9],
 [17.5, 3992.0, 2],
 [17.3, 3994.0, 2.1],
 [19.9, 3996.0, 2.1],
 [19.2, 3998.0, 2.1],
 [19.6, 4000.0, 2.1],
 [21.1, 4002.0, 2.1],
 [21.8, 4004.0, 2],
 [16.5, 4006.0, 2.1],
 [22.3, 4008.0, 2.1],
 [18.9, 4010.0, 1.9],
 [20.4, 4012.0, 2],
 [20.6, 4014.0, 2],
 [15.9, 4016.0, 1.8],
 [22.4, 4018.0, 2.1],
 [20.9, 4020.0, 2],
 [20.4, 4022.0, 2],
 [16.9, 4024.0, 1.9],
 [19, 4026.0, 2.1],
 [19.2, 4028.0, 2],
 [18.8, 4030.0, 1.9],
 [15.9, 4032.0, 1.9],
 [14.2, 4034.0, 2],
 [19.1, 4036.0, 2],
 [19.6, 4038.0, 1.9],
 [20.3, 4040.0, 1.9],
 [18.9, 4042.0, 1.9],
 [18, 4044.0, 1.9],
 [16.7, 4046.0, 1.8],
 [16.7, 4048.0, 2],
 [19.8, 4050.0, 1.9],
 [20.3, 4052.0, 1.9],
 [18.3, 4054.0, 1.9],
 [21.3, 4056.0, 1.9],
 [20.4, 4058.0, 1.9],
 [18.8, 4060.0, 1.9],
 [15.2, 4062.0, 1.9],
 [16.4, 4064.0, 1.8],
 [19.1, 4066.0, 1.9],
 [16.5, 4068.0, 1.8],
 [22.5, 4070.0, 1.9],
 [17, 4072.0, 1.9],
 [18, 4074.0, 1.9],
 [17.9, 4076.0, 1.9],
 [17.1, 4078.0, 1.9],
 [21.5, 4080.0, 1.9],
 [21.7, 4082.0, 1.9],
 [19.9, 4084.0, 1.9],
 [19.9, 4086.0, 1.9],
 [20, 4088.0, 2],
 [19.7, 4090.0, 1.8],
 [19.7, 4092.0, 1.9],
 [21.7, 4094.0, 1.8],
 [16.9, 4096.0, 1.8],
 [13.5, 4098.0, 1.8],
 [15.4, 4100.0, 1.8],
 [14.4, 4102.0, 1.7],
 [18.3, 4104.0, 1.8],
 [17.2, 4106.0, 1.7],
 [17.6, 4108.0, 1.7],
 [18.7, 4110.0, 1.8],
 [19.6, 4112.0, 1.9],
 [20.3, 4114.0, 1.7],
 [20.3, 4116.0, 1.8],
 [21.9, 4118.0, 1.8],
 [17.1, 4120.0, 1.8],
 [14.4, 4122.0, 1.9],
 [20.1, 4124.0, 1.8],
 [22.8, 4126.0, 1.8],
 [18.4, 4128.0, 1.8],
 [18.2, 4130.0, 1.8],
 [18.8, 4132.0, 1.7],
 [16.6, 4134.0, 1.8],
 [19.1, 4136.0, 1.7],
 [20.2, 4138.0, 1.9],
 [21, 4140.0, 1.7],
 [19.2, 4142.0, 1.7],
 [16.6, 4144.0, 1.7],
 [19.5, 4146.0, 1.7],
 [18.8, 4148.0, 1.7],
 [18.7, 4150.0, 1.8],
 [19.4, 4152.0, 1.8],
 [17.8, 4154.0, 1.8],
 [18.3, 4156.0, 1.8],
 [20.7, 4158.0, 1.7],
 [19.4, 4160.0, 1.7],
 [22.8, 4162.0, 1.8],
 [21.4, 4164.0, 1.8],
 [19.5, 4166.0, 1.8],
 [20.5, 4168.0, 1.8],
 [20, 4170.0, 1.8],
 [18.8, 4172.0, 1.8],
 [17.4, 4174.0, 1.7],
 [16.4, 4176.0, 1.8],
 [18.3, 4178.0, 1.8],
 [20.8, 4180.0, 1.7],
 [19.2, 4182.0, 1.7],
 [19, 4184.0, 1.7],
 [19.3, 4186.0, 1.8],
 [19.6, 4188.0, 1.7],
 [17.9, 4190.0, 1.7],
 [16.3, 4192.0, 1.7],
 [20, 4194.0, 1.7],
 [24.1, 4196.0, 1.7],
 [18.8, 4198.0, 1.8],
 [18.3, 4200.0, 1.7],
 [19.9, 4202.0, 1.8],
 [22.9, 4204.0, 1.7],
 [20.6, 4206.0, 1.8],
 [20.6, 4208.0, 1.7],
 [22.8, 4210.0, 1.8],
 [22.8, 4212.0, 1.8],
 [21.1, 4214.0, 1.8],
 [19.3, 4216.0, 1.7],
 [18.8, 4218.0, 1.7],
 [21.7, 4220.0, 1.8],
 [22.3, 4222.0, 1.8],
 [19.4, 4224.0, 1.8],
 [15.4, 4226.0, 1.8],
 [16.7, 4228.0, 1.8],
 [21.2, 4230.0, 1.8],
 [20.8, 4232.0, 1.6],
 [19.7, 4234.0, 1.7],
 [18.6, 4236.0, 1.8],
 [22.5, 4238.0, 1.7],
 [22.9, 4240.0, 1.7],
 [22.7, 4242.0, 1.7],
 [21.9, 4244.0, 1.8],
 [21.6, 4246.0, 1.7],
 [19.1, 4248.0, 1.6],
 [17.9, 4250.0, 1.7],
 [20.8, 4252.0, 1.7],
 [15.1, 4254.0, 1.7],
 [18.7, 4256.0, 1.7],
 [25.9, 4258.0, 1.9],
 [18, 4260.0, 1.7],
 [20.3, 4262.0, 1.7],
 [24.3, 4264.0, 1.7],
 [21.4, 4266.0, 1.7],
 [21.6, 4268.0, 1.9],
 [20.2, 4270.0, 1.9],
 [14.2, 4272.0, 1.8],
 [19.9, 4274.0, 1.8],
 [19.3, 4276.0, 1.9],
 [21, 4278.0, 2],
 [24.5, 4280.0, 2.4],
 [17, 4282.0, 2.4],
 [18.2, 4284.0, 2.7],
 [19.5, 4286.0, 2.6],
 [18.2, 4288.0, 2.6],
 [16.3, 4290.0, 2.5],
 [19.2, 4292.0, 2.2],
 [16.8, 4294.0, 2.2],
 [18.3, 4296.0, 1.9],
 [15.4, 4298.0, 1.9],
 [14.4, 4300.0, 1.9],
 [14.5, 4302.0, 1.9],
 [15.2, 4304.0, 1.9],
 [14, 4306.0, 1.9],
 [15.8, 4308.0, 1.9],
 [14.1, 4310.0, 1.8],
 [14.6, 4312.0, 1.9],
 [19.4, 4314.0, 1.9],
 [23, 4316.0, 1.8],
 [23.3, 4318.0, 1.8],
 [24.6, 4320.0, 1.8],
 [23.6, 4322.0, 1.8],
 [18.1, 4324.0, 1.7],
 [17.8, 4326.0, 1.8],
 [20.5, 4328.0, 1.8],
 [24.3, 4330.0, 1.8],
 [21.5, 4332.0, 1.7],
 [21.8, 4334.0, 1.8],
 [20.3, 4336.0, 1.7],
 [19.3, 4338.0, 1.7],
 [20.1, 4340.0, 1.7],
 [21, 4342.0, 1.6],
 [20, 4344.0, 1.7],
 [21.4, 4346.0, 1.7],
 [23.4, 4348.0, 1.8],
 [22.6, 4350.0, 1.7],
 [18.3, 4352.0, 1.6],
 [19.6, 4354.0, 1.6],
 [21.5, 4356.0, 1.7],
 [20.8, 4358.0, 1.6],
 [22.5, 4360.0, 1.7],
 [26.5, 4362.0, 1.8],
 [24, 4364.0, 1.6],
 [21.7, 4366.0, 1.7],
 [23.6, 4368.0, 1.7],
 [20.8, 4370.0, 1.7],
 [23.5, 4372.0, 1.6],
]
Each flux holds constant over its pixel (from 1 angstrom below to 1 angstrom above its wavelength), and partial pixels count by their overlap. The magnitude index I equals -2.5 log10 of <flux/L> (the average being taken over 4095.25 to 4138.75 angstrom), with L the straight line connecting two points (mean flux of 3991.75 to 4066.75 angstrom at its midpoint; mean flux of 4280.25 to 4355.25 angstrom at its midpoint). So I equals 0.05 mag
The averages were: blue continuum 18.9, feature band 18.2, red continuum 19.1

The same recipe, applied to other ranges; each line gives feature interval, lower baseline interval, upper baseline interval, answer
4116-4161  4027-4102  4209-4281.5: 0.02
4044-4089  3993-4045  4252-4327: 0.01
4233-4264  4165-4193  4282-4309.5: -0.17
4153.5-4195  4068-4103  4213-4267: 0.02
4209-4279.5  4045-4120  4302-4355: -0.05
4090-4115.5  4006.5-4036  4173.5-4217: 0.08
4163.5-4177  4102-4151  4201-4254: 0.02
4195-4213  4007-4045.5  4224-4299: -0.09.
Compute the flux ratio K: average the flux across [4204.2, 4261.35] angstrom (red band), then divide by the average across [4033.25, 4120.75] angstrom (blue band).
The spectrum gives 1.09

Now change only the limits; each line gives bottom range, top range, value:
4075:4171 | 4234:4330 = 1.02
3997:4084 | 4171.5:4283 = 1.05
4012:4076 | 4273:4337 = 1.01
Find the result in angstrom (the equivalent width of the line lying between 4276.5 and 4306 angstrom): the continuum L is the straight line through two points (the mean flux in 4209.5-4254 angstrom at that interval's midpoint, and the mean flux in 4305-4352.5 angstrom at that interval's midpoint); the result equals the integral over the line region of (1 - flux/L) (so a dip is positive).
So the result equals 3.7 angstrom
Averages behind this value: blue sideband 20.3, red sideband 20.1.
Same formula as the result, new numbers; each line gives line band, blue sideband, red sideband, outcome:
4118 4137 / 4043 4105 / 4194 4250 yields 0.64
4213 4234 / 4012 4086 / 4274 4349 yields -0.68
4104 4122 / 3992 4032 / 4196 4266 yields 1.00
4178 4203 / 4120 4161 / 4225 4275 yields 0.02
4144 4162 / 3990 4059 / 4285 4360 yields 0.01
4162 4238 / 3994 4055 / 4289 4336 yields -4.29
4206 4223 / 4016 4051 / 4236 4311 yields -2.08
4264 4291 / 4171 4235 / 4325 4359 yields 1.05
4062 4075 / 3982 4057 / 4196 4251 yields 0.74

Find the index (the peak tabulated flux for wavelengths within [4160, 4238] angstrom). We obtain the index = 24.1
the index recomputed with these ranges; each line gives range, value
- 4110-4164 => 22.8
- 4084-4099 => 21.7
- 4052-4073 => 22.5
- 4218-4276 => 25.9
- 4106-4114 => 20.3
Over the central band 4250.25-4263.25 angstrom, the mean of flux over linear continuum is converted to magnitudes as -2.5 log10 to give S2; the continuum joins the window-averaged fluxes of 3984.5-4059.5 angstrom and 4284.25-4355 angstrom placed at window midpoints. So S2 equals -0.04 mag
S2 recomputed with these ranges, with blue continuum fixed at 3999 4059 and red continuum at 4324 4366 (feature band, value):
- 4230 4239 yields 0.00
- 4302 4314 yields 0.36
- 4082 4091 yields -0.03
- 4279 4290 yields 0.09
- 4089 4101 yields 0.10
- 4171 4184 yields 0.09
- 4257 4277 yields 0.01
